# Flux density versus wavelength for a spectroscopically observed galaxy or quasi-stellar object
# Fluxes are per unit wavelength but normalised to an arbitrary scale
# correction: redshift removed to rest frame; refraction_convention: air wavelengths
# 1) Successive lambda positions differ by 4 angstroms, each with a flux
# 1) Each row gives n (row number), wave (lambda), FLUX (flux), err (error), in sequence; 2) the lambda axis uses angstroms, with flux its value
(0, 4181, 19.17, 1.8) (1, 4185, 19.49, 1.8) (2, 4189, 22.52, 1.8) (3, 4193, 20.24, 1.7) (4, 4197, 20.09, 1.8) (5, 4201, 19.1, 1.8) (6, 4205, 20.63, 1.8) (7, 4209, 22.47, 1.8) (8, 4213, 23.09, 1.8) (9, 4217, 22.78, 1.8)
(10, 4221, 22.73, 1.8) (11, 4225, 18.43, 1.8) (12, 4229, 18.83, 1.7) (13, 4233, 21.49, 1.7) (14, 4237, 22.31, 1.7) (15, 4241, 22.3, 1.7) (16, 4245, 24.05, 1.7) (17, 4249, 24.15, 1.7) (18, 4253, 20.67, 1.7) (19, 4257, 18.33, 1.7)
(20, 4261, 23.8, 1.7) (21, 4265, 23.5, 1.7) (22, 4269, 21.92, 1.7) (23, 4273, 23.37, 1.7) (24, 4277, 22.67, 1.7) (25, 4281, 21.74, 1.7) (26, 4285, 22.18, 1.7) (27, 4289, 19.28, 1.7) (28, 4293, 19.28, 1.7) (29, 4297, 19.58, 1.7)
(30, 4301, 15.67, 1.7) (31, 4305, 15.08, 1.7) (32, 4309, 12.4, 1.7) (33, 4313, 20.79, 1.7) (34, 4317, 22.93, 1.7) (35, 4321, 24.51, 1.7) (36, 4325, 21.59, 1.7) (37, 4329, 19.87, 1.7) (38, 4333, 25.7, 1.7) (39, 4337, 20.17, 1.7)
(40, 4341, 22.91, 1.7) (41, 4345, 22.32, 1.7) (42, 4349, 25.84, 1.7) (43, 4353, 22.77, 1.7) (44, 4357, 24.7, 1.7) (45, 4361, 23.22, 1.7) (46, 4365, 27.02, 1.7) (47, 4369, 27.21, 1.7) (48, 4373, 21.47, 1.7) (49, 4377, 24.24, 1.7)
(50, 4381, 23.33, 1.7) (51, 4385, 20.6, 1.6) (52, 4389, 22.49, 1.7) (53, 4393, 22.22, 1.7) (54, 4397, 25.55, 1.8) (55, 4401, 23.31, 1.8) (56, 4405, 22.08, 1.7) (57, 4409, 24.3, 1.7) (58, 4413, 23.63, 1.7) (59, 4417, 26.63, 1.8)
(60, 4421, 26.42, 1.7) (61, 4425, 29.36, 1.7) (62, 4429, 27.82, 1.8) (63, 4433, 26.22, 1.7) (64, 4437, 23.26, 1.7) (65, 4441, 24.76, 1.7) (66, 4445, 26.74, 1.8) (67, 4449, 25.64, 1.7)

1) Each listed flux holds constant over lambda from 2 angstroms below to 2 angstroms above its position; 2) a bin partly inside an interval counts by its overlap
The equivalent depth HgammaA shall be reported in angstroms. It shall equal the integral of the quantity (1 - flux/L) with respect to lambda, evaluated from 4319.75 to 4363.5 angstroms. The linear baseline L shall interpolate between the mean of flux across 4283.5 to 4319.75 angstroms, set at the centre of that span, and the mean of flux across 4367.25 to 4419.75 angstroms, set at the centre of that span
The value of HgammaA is -4.74 angstroms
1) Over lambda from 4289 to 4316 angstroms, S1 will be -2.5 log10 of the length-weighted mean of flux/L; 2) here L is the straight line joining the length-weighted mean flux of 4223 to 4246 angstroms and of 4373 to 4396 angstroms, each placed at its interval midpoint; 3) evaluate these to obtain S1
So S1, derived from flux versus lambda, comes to 0.24 mag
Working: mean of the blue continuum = 21.1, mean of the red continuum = 22.6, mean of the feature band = 17.5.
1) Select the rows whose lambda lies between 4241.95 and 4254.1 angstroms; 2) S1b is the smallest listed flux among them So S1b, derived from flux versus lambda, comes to 20.67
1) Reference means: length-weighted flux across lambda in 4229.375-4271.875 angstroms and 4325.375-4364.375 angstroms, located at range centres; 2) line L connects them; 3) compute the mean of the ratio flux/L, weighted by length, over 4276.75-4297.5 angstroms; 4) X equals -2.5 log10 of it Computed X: 0.09 mag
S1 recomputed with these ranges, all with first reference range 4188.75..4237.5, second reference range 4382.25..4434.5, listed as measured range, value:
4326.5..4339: 0.064 mag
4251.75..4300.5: 0.050 mag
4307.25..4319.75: 0.193 mag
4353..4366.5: -0.038 mag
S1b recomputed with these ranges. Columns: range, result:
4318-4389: 19.87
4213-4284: 18.33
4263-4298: 19.28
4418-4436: 26.22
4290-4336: 12.4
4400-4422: 22.08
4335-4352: 20.17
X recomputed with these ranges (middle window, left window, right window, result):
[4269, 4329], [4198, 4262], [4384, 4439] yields 0.13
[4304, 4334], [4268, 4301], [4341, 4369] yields 0.12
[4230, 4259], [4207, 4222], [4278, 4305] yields -0.02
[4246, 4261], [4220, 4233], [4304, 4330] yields -0.09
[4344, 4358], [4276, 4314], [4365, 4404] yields -0.11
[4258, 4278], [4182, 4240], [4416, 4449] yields -0.02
